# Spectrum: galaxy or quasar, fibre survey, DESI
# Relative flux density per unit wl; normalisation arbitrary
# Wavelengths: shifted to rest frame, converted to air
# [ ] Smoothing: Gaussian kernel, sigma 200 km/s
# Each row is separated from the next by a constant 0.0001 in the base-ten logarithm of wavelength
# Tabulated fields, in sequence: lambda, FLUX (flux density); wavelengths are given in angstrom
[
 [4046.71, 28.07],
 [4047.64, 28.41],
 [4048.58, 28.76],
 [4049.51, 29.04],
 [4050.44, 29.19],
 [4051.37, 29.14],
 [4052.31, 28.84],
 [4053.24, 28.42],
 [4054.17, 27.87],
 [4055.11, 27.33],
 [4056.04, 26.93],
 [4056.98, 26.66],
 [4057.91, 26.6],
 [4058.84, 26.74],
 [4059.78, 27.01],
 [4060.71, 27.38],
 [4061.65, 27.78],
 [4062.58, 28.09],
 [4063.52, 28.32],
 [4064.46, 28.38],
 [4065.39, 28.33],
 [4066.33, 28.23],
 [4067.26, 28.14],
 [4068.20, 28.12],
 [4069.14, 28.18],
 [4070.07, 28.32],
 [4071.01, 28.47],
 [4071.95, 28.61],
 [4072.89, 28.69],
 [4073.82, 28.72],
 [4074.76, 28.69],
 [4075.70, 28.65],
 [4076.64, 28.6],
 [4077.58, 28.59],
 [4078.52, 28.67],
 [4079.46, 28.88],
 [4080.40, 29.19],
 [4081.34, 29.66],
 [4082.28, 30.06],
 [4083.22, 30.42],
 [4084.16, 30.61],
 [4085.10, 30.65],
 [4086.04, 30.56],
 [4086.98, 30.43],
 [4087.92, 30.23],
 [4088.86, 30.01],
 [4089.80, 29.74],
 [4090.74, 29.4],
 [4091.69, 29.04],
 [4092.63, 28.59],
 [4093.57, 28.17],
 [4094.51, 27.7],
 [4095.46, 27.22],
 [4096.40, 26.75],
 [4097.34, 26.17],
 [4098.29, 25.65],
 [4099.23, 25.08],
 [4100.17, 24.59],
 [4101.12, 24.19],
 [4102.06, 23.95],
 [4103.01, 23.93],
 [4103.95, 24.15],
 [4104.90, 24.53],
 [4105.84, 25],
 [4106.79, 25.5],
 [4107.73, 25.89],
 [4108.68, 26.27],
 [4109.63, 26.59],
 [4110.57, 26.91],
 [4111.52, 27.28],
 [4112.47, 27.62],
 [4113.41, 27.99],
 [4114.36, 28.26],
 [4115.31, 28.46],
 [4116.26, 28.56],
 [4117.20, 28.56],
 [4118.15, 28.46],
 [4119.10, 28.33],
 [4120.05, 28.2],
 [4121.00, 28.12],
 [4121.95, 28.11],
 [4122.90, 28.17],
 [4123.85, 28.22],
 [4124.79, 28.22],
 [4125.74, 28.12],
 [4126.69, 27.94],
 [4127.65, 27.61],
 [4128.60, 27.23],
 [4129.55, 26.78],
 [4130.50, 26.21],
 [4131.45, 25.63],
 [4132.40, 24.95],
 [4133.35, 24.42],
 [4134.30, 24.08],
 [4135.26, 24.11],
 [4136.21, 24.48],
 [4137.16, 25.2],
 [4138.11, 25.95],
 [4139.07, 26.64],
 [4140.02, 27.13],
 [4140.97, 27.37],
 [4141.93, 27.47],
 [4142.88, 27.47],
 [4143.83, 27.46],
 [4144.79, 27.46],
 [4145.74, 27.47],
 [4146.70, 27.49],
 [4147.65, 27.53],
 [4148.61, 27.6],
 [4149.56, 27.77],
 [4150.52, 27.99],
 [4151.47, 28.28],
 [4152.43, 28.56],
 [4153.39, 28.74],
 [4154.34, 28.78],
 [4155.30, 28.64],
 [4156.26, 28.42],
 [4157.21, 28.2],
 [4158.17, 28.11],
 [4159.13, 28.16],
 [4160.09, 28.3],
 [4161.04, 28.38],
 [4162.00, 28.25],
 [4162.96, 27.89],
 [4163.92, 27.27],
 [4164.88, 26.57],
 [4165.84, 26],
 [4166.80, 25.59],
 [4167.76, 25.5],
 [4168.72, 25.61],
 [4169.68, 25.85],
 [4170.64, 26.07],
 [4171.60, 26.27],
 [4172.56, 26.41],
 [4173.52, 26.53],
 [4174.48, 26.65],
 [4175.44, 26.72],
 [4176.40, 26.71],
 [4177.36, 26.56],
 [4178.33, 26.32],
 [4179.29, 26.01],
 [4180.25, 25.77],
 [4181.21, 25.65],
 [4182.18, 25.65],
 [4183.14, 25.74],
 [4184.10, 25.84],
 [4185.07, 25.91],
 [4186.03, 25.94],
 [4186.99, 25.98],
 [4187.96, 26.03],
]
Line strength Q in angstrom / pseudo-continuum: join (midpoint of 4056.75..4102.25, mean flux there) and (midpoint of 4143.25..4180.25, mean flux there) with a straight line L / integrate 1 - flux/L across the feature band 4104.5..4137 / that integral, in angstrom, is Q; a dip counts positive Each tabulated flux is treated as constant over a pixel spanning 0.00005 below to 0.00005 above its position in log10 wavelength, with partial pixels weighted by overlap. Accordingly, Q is 1.0 angstrom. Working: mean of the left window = 28.2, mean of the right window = 27.2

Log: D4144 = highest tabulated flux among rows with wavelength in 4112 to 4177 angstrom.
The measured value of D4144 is 28.78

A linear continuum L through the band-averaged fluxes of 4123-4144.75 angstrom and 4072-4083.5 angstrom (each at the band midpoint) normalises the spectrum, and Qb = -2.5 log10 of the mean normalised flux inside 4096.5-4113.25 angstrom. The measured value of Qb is 0.09 mag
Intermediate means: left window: 29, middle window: 25.6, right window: 26.5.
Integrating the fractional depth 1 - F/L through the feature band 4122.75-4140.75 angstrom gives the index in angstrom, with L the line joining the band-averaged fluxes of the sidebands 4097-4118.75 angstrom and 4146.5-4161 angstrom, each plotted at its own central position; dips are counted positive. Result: 0.6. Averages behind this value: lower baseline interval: 26.3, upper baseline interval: 28.2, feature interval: 26.4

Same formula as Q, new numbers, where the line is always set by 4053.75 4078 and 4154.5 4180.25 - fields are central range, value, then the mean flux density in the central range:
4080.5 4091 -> -0.9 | 30.2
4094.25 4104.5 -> 0.9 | 25.3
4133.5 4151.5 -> 0.3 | 26.7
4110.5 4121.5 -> -0.3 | 28.1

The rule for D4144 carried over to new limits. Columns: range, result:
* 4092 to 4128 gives 28.59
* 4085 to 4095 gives 30.65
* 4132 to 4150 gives 27.77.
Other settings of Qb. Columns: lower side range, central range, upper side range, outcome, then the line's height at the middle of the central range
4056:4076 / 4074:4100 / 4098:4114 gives -0.078 mag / 26.7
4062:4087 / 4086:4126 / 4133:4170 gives 0.033 mag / 28.2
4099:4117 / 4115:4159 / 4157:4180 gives -0.038 mag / 26.4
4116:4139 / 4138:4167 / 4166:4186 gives -0.049 mag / 26.5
